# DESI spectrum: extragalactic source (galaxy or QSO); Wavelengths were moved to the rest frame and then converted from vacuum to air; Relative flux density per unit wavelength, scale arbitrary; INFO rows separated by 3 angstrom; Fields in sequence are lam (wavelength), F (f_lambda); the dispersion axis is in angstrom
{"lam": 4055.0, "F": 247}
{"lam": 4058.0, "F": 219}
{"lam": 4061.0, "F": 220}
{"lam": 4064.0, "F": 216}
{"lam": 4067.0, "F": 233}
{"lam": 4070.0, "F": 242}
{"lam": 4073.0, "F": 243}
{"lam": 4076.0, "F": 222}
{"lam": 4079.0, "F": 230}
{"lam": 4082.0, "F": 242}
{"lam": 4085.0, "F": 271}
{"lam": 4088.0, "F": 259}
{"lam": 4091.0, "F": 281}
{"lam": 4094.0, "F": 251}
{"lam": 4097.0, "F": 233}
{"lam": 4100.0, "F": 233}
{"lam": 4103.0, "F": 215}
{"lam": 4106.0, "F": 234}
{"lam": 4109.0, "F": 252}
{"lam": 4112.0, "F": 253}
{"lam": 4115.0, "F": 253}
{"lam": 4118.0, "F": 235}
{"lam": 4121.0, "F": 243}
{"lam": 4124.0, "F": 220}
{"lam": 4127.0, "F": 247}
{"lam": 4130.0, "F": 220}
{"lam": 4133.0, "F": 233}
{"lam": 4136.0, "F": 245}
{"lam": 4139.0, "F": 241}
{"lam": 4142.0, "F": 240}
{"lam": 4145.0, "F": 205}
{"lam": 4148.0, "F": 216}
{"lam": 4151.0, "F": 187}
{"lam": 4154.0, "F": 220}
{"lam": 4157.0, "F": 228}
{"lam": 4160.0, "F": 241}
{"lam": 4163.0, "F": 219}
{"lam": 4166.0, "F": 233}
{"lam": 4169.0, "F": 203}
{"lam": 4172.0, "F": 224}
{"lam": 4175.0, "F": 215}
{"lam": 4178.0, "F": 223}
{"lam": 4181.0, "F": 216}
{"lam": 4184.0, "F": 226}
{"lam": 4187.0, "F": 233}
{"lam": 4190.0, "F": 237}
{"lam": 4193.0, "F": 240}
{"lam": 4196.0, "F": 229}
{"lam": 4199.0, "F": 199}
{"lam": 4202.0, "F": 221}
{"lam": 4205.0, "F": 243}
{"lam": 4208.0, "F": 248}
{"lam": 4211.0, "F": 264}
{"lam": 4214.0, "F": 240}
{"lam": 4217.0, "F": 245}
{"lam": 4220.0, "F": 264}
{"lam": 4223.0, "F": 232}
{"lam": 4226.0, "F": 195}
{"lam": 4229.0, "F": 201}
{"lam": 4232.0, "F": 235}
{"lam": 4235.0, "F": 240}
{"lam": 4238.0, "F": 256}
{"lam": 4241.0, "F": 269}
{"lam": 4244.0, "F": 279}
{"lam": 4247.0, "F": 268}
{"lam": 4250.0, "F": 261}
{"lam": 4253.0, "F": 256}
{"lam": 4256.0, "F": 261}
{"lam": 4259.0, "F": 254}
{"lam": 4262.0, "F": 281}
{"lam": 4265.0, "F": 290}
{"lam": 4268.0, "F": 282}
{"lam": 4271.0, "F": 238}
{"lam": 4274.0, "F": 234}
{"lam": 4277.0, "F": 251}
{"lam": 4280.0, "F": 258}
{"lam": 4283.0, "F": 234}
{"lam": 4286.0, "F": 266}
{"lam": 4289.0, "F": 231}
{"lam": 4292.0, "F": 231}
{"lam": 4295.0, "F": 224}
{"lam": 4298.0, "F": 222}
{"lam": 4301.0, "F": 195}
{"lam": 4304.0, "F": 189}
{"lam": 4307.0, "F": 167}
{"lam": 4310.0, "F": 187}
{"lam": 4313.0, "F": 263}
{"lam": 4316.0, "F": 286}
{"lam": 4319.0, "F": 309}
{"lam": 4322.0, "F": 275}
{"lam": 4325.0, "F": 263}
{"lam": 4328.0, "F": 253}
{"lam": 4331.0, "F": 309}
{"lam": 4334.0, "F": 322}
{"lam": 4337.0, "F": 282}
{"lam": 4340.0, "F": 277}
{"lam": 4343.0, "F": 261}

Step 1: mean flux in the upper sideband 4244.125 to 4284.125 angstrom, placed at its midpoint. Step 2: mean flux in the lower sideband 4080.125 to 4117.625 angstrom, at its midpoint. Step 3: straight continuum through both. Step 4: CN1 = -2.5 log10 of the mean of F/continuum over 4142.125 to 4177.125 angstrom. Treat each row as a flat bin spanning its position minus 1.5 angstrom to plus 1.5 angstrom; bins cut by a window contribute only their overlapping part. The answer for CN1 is 0.16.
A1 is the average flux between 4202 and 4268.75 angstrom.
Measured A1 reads 252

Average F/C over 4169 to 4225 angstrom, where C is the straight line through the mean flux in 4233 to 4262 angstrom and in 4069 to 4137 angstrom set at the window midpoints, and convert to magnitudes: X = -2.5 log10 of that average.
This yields 0.10 mag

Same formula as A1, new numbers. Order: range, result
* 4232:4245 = 257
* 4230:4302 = 251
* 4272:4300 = 238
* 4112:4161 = 230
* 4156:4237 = 230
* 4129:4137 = 233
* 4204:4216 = 249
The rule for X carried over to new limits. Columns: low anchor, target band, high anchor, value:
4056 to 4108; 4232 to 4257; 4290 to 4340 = -0.06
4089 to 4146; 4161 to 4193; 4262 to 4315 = 0.06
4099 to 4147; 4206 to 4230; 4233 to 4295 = 0.05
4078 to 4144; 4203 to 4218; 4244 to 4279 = 0.04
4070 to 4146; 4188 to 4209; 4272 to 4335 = 0.06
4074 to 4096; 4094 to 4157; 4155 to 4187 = 0.03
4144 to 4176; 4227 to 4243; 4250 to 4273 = 0.06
